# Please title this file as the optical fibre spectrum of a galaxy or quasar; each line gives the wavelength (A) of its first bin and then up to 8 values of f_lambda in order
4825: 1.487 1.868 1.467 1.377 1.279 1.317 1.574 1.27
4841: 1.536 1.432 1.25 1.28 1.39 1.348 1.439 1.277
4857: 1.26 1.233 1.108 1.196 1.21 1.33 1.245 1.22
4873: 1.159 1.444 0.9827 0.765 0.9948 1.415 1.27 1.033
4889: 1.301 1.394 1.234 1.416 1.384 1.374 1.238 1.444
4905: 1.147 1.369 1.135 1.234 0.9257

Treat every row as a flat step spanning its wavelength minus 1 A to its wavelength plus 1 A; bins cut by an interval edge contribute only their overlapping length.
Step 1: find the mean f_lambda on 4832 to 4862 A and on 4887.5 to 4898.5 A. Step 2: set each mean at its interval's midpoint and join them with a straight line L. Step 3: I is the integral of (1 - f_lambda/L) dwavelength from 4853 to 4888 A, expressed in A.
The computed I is 3.7 A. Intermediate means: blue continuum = 1.33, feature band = 1.19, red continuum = 1.33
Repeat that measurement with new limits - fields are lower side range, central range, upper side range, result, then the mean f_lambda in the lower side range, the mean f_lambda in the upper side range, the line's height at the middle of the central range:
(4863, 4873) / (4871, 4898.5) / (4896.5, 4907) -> 1.3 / 1.24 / 1.32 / 1.28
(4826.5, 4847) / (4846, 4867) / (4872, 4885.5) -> 0.2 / 1.42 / 1.14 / 1.29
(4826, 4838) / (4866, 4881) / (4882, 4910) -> 2.3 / 1.48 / 1.3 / 1.36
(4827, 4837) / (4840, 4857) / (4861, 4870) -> -0.4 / 1.43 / 1.23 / 1.33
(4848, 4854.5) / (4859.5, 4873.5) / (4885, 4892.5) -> 1.2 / 1.38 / 1.25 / 1.33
